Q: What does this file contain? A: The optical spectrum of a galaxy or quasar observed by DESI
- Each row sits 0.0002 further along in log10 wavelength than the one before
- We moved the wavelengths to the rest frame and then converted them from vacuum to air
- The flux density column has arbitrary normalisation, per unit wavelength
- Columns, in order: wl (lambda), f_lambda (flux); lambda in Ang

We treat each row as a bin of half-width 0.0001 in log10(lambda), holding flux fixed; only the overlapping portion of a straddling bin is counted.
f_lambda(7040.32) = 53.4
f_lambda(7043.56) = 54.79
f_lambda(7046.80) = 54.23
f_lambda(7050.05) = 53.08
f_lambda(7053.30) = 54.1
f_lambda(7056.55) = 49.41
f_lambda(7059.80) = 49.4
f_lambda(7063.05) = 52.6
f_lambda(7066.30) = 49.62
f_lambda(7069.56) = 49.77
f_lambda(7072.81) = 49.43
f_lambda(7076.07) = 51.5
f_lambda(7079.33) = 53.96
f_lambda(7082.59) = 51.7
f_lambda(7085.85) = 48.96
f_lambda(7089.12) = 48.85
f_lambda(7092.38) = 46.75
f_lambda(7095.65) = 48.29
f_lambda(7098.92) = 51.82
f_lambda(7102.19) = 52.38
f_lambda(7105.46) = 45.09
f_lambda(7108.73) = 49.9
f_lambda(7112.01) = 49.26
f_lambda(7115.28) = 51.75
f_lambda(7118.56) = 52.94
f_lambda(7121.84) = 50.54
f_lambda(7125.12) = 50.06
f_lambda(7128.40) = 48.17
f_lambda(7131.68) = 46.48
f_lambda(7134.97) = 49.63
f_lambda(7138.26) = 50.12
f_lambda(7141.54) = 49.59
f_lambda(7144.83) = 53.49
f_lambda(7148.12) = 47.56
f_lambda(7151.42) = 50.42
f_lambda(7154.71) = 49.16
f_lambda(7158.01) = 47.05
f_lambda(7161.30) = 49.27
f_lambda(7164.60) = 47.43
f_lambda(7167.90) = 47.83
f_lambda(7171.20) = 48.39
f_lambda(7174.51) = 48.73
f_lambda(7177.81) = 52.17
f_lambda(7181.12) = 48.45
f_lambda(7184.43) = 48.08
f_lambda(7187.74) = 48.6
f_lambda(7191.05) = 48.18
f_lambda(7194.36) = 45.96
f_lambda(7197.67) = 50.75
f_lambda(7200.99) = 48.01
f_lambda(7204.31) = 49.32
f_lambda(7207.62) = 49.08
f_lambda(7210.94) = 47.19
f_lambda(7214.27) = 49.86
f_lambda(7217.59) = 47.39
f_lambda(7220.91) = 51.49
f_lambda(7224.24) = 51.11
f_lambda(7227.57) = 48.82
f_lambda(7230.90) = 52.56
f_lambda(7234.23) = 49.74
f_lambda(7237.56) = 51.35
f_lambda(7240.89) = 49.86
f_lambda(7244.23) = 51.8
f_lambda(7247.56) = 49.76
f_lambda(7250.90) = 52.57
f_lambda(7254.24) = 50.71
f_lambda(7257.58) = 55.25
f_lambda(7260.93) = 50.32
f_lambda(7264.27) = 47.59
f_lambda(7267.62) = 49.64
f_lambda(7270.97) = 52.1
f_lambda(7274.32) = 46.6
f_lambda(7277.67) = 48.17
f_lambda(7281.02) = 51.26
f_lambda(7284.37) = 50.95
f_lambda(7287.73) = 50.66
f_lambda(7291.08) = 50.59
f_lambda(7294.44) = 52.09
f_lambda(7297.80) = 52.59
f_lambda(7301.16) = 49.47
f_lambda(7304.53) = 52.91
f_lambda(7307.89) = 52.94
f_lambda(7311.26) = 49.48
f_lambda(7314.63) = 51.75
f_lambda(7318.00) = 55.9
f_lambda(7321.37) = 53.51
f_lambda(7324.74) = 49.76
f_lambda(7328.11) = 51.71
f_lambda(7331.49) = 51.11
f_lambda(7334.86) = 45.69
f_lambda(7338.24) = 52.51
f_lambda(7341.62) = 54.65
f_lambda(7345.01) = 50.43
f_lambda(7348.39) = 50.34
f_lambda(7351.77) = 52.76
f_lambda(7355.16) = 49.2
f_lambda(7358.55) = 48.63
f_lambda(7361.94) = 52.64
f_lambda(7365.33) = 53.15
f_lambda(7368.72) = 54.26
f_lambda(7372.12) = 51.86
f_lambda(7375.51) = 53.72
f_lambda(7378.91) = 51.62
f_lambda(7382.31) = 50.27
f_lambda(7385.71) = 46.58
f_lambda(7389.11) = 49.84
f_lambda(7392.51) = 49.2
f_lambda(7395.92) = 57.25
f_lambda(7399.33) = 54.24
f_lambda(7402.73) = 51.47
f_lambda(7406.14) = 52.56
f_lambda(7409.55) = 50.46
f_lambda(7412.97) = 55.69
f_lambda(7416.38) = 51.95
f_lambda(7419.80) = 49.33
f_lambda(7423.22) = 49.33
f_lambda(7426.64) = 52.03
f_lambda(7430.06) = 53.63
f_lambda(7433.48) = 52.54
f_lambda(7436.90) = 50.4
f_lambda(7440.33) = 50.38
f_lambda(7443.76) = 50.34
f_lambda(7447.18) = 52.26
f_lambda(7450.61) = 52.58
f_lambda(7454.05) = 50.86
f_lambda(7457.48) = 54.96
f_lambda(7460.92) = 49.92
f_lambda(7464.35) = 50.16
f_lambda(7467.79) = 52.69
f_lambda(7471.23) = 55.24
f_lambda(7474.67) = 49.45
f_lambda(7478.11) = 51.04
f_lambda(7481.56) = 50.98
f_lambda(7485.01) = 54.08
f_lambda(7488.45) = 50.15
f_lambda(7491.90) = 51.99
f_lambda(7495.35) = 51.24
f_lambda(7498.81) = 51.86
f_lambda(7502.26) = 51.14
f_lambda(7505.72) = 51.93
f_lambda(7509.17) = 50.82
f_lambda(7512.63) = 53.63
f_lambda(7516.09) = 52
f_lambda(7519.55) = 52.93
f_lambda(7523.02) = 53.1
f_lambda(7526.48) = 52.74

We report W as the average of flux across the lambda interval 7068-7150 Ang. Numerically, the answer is 49.9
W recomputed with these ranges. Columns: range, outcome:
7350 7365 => 51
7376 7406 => 51.5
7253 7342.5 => 51.1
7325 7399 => 51.3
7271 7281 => 48.8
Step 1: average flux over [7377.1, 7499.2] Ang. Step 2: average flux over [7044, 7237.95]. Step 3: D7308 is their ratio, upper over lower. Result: 1.04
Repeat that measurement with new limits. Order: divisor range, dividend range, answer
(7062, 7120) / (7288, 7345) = 1.03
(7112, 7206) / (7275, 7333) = 1.04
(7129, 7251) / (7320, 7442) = 1.04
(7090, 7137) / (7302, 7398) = 1.04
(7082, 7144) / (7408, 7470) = 1.04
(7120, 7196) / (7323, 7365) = 1.04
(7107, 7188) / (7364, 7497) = 1.05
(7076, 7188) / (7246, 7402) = 1.04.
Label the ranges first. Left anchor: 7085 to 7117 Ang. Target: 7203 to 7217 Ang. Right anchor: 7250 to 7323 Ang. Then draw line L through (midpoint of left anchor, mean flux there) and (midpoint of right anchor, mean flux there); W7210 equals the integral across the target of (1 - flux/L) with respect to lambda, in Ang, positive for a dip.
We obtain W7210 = 0.5 Ang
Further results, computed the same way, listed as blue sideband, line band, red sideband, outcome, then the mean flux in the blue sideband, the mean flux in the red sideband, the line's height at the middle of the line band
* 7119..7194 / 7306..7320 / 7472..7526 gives -0.6 Ang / 49.1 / 51.8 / 50.3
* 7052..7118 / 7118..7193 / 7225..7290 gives 1.8 Ang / 50.3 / 50.5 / 50.4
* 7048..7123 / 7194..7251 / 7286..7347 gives 1.4 Ang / 50.5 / 51.5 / 51.1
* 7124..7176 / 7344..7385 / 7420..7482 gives -0.5 Ang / 48.9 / 51.6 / 50.8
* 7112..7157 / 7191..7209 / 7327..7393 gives 0.6 Ang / 49.9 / 51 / 50.2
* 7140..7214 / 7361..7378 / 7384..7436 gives -0.6 Ang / 48.9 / 51.7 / 51.2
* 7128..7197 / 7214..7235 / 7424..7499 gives -0.3 Ang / 48.8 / 51.7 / 49.4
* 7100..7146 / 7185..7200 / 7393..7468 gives 0.6 Ang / 50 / 52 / 50.4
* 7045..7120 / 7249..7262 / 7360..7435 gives -0.2 Ang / 50.6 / 52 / 51.4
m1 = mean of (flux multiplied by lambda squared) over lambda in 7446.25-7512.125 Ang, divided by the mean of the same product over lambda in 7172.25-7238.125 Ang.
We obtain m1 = 1.1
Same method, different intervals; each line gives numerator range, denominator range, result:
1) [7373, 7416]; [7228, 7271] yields 1.06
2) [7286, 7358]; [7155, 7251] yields 1.08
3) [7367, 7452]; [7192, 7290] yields 1.08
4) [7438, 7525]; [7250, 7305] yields 1.08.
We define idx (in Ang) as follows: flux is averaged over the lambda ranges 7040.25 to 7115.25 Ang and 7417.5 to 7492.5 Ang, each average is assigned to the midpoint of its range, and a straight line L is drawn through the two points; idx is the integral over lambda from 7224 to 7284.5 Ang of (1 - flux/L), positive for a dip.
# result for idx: 0.74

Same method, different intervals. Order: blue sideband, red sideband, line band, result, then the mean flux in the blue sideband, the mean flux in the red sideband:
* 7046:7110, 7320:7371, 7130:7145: 0.4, 50.5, 51.3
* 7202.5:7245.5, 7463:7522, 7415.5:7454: 0.1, 49.9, 51.9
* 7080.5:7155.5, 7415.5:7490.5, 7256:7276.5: 0.1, 49.7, 51.6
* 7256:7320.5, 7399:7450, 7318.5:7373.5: -0.1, 51.1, 51.7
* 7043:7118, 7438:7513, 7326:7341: 0.2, 50.7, 51.7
